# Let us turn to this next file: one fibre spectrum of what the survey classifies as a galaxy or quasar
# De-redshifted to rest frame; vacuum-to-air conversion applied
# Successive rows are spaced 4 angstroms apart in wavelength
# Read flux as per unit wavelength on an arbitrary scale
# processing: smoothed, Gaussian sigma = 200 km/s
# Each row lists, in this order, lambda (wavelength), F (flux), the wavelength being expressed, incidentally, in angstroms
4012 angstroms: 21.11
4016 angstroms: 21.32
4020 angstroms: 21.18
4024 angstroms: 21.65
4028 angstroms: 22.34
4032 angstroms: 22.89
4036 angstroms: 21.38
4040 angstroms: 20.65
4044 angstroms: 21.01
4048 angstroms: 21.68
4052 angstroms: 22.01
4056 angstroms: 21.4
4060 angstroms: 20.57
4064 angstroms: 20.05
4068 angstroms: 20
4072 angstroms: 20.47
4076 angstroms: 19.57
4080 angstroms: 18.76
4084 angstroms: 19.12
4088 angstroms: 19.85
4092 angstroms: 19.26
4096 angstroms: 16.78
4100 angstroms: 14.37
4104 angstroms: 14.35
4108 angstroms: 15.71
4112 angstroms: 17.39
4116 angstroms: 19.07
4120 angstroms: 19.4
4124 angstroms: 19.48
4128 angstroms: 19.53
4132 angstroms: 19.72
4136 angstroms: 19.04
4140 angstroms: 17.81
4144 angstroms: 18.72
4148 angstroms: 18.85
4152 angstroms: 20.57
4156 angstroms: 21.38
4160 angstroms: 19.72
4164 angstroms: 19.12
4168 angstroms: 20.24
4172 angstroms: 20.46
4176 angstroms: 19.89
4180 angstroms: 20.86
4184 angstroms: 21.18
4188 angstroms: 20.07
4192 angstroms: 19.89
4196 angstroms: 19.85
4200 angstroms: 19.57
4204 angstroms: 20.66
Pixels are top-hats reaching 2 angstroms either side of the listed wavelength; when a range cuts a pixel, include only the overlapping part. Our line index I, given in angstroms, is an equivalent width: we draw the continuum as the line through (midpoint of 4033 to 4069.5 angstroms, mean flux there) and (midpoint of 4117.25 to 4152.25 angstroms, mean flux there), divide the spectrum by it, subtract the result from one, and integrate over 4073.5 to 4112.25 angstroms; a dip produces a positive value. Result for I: 4.94 angstroms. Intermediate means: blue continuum 21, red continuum 19.2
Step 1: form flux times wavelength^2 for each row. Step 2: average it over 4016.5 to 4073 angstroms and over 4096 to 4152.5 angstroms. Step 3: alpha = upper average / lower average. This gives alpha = 0.9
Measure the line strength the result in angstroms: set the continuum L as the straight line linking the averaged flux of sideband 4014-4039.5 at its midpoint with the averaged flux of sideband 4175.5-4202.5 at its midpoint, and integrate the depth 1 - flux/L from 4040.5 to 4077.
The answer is 1.11 angstroms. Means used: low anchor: 21.7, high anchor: 20.2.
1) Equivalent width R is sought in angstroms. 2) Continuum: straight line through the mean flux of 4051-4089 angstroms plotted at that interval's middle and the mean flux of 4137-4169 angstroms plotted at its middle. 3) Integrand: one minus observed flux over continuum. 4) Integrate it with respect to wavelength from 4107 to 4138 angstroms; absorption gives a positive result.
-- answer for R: 1.54 angstroms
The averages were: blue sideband 20.1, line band 18.8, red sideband 19.5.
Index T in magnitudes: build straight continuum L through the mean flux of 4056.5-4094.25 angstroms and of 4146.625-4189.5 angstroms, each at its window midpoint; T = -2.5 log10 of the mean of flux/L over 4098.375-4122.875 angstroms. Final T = 0.18 mag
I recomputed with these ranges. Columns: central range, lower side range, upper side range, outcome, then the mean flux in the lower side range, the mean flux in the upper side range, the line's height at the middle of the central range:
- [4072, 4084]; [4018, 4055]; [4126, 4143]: 0.7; 21.6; 19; 20.5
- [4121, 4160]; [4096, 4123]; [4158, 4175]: -2.1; 16.8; 19.9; 18.5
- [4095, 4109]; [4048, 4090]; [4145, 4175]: 3.5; 20.3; 20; 20.2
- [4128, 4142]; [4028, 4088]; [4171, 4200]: 1.0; 20.7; 20.3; 20.4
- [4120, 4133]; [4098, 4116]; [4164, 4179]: -1.8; 15.9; 20.1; 17.1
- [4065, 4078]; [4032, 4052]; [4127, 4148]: 0.4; 21.4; 18.9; 20.7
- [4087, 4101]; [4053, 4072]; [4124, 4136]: 1.7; 20.6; 19.5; 20.1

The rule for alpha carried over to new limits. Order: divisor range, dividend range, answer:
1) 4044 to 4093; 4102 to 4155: 0.94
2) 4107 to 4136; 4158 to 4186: 1.10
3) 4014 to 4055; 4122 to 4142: 0.93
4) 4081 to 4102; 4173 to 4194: 1.19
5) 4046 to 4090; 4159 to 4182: 1.04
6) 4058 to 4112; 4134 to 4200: 1.13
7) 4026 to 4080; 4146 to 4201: 1.02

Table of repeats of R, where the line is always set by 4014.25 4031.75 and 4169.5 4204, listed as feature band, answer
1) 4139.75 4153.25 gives 1.0 angstroms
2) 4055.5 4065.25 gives 0.4 angstroms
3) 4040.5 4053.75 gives 0.0 angstroms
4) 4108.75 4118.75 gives 1.4 angstroms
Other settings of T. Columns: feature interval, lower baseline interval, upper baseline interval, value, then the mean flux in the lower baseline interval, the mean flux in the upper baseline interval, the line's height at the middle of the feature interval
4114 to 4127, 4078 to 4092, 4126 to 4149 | -0.02 mag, 19.2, 18.9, 19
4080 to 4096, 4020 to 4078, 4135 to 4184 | 0.09 mag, 21.1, 19.8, 20.7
